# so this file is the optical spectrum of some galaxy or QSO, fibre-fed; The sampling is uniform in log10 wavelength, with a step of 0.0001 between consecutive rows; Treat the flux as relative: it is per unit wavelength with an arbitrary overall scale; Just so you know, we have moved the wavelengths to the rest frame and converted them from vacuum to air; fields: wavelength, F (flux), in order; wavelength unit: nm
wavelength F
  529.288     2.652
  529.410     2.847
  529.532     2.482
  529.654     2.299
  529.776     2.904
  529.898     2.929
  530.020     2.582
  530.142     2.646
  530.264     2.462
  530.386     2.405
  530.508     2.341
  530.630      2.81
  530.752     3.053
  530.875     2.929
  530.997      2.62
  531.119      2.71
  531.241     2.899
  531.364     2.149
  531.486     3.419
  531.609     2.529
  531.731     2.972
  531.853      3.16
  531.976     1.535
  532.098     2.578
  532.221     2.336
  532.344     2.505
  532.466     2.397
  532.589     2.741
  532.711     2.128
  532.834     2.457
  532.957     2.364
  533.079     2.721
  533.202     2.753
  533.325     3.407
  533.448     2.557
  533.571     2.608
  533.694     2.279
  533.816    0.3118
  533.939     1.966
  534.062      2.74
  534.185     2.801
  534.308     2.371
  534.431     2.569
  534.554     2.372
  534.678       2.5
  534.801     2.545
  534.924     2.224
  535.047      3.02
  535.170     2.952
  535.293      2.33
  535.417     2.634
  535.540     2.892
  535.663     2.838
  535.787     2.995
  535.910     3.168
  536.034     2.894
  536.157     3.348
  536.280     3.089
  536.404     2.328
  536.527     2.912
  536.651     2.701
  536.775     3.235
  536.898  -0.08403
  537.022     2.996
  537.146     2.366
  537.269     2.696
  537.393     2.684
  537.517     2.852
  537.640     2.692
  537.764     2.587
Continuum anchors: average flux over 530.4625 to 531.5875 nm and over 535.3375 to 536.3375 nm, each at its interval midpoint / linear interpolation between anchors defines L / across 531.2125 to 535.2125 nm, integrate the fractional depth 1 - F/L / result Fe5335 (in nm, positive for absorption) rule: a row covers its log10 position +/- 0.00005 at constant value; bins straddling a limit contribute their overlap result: 0.49 nm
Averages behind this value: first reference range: 2.77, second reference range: 2.97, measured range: 2.51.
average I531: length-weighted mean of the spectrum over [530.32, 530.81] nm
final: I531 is 2.65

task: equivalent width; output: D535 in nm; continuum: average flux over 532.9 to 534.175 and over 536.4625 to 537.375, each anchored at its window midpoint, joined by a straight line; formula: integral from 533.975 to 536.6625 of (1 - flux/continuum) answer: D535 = -0.37 nm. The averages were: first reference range 2.39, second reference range 2.42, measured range 2.73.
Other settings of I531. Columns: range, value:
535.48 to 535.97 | 2.97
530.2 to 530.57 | 2.41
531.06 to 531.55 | 2.79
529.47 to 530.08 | 2.64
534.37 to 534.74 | 2.48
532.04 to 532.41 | 2.47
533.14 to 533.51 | 2.9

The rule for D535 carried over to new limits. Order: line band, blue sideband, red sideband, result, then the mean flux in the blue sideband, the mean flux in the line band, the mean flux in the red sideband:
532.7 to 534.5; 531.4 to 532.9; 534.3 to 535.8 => 0.13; 2.56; 2.41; 2.63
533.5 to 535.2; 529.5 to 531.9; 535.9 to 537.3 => 0.18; 2.72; 2.37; 2.62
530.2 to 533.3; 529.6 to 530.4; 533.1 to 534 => -0.19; 2.62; 2.61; 2.29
